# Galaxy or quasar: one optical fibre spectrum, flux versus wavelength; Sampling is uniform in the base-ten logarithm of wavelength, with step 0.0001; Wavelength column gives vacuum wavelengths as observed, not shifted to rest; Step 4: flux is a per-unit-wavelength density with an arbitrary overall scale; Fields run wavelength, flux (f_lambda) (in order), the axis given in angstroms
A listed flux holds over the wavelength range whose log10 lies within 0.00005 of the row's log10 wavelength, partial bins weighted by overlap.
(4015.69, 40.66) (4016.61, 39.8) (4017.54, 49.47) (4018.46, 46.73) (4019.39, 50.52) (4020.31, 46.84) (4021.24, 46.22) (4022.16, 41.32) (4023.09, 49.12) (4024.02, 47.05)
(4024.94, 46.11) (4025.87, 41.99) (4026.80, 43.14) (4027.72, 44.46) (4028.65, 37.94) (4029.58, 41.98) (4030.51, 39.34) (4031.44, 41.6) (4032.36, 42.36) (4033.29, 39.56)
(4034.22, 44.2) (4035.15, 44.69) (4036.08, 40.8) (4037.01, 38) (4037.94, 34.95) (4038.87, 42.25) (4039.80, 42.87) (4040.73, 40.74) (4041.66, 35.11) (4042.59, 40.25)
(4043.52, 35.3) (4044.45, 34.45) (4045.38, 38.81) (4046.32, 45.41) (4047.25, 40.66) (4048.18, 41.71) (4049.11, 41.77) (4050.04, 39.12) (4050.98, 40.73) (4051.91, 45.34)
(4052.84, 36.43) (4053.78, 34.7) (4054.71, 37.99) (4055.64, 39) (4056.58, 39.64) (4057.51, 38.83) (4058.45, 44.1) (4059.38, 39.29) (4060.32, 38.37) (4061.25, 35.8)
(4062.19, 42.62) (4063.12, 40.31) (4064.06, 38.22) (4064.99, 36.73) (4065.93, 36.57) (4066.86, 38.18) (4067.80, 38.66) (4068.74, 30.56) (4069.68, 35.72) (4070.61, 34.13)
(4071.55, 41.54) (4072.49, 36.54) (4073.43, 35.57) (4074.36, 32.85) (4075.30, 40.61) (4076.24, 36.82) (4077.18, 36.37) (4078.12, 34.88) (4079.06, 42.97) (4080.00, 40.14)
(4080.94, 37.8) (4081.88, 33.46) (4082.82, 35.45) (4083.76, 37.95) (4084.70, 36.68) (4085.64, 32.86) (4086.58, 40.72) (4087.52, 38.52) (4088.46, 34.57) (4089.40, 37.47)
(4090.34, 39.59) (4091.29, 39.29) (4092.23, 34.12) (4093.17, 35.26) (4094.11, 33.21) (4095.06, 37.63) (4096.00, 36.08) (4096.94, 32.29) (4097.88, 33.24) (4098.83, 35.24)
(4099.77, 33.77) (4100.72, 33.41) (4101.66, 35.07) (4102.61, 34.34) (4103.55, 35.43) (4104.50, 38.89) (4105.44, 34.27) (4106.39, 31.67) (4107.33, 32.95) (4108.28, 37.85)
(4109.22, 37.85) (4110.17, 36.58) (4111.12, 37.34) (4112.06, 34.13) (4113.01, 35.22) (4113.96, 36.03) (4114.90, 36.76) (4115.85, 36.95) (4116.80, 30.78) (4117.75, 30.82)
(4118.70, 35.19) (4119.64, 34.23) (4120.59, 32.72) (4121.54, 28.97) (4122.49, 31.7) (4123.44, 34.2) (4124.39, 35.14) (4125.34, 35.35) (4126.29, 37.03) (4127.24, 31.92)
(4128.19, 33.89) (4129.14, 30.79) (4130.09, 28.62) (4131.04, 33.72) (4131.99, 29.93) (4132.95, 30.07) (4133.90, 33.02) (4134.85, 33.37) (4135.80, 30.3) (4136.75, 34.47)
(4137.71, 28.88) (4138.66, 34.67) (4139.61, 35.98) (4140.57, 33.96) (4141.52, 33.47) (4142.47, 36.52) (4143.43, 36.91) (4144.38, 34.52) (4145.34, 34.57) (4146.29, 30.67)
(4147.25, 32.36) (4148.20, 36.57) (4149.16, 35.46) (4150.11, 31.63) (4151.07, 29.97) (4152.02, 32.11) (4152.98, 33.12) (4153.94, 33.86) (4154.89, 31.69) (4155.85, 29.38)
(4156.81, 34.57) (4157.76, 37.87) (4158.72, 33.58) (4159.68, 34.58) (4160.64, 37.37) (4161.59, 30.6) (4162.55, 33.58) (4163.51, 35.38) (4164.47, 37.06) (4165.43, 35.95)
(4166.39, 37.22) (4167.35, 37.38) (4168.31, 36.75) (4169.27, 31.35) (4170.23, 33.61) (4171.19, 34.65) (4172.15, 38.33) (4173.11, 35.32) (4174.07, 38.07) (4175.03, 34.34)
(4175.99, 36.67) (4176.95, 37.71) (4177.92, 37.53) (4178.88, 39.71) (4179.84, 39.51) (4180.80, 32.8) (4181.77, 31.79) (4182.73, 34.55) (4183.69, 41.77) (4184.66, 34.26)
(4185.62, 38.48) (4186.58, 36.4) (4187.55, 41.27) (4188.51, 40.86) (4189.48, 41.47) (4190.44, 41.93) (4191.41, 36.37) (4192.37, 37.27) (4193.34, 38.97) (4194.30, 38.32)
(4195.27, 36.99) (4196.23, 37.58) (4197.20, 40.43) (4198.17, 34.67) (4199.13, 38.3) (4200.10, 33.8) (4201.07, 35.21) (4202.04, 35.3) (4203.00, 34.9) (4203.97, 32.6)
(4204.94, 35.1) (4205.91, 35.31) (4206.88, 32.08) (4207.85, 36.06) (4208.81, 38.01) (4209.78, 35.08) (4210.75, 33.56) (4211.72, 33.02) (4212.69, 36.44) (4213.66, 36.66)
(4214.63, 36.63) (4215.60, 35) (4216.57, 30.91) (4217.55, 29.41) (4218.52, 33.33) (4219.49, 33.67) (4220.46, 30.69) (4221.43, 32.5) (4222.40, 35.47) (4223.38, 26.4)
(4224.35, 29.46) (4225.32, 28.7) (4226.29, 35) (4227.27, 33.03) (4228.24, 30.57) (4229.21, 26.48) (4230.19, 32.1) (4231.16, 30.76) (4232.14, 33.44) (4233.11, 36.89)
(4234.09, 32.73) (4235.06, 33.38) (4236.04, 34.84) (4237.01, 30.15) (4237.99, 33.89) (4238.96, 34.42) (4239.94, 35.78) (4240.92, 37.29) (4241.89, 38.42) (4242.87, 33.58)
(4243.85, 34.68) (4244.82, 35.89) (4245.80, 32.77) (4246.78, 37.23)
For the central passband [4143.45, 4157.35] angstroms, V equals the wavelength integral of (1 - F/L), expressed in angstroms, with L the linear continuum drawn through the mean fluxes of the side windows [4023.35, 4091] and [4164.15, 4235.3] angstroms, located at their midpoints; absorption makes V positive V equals 1.3 angstroms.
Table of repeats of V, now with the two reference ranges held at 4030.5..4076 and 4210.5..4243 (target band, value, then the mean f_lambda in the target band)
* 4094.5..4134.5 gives 3.1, 34.1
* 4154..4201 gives -2.2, 36.4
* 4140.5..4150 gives 0.4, 34.4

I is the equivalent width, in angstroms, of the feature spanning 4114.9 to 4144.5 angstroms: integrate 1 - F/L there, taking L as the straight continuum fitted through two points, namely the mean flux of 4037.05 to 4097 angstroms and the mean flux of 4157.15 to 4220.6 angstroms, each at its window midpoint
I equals 2.98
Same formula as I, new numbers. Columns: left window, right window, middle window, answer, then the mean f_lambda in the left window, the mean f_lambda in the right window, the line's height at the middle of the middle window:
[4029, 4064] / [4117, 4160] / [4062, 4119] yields 0.8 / 39.9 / 33.1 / 36.7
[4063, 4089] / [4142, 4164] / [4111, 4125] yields 0.5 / 36.9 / 33.8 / 35.2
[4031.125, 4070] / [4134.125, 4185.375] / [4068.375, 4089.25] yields 0.8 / 39.3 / 34.7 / 38.1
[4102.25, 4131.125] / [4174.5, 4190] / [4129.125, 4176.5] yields 2.8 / 34.3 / 37.5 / 36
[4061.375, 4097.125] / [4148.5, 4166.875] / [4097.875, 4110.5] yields 0.3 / 36.9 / 34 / 36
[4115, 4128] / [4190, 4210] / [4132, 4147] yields 0.4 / 33.6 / 36.4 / 34.2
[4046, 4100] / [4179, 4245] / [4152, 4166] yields 0.7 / 37.7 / 34.9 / 36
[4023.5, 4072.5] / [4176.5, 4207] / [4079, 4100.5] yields 1.5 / 39.8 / 37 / 39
